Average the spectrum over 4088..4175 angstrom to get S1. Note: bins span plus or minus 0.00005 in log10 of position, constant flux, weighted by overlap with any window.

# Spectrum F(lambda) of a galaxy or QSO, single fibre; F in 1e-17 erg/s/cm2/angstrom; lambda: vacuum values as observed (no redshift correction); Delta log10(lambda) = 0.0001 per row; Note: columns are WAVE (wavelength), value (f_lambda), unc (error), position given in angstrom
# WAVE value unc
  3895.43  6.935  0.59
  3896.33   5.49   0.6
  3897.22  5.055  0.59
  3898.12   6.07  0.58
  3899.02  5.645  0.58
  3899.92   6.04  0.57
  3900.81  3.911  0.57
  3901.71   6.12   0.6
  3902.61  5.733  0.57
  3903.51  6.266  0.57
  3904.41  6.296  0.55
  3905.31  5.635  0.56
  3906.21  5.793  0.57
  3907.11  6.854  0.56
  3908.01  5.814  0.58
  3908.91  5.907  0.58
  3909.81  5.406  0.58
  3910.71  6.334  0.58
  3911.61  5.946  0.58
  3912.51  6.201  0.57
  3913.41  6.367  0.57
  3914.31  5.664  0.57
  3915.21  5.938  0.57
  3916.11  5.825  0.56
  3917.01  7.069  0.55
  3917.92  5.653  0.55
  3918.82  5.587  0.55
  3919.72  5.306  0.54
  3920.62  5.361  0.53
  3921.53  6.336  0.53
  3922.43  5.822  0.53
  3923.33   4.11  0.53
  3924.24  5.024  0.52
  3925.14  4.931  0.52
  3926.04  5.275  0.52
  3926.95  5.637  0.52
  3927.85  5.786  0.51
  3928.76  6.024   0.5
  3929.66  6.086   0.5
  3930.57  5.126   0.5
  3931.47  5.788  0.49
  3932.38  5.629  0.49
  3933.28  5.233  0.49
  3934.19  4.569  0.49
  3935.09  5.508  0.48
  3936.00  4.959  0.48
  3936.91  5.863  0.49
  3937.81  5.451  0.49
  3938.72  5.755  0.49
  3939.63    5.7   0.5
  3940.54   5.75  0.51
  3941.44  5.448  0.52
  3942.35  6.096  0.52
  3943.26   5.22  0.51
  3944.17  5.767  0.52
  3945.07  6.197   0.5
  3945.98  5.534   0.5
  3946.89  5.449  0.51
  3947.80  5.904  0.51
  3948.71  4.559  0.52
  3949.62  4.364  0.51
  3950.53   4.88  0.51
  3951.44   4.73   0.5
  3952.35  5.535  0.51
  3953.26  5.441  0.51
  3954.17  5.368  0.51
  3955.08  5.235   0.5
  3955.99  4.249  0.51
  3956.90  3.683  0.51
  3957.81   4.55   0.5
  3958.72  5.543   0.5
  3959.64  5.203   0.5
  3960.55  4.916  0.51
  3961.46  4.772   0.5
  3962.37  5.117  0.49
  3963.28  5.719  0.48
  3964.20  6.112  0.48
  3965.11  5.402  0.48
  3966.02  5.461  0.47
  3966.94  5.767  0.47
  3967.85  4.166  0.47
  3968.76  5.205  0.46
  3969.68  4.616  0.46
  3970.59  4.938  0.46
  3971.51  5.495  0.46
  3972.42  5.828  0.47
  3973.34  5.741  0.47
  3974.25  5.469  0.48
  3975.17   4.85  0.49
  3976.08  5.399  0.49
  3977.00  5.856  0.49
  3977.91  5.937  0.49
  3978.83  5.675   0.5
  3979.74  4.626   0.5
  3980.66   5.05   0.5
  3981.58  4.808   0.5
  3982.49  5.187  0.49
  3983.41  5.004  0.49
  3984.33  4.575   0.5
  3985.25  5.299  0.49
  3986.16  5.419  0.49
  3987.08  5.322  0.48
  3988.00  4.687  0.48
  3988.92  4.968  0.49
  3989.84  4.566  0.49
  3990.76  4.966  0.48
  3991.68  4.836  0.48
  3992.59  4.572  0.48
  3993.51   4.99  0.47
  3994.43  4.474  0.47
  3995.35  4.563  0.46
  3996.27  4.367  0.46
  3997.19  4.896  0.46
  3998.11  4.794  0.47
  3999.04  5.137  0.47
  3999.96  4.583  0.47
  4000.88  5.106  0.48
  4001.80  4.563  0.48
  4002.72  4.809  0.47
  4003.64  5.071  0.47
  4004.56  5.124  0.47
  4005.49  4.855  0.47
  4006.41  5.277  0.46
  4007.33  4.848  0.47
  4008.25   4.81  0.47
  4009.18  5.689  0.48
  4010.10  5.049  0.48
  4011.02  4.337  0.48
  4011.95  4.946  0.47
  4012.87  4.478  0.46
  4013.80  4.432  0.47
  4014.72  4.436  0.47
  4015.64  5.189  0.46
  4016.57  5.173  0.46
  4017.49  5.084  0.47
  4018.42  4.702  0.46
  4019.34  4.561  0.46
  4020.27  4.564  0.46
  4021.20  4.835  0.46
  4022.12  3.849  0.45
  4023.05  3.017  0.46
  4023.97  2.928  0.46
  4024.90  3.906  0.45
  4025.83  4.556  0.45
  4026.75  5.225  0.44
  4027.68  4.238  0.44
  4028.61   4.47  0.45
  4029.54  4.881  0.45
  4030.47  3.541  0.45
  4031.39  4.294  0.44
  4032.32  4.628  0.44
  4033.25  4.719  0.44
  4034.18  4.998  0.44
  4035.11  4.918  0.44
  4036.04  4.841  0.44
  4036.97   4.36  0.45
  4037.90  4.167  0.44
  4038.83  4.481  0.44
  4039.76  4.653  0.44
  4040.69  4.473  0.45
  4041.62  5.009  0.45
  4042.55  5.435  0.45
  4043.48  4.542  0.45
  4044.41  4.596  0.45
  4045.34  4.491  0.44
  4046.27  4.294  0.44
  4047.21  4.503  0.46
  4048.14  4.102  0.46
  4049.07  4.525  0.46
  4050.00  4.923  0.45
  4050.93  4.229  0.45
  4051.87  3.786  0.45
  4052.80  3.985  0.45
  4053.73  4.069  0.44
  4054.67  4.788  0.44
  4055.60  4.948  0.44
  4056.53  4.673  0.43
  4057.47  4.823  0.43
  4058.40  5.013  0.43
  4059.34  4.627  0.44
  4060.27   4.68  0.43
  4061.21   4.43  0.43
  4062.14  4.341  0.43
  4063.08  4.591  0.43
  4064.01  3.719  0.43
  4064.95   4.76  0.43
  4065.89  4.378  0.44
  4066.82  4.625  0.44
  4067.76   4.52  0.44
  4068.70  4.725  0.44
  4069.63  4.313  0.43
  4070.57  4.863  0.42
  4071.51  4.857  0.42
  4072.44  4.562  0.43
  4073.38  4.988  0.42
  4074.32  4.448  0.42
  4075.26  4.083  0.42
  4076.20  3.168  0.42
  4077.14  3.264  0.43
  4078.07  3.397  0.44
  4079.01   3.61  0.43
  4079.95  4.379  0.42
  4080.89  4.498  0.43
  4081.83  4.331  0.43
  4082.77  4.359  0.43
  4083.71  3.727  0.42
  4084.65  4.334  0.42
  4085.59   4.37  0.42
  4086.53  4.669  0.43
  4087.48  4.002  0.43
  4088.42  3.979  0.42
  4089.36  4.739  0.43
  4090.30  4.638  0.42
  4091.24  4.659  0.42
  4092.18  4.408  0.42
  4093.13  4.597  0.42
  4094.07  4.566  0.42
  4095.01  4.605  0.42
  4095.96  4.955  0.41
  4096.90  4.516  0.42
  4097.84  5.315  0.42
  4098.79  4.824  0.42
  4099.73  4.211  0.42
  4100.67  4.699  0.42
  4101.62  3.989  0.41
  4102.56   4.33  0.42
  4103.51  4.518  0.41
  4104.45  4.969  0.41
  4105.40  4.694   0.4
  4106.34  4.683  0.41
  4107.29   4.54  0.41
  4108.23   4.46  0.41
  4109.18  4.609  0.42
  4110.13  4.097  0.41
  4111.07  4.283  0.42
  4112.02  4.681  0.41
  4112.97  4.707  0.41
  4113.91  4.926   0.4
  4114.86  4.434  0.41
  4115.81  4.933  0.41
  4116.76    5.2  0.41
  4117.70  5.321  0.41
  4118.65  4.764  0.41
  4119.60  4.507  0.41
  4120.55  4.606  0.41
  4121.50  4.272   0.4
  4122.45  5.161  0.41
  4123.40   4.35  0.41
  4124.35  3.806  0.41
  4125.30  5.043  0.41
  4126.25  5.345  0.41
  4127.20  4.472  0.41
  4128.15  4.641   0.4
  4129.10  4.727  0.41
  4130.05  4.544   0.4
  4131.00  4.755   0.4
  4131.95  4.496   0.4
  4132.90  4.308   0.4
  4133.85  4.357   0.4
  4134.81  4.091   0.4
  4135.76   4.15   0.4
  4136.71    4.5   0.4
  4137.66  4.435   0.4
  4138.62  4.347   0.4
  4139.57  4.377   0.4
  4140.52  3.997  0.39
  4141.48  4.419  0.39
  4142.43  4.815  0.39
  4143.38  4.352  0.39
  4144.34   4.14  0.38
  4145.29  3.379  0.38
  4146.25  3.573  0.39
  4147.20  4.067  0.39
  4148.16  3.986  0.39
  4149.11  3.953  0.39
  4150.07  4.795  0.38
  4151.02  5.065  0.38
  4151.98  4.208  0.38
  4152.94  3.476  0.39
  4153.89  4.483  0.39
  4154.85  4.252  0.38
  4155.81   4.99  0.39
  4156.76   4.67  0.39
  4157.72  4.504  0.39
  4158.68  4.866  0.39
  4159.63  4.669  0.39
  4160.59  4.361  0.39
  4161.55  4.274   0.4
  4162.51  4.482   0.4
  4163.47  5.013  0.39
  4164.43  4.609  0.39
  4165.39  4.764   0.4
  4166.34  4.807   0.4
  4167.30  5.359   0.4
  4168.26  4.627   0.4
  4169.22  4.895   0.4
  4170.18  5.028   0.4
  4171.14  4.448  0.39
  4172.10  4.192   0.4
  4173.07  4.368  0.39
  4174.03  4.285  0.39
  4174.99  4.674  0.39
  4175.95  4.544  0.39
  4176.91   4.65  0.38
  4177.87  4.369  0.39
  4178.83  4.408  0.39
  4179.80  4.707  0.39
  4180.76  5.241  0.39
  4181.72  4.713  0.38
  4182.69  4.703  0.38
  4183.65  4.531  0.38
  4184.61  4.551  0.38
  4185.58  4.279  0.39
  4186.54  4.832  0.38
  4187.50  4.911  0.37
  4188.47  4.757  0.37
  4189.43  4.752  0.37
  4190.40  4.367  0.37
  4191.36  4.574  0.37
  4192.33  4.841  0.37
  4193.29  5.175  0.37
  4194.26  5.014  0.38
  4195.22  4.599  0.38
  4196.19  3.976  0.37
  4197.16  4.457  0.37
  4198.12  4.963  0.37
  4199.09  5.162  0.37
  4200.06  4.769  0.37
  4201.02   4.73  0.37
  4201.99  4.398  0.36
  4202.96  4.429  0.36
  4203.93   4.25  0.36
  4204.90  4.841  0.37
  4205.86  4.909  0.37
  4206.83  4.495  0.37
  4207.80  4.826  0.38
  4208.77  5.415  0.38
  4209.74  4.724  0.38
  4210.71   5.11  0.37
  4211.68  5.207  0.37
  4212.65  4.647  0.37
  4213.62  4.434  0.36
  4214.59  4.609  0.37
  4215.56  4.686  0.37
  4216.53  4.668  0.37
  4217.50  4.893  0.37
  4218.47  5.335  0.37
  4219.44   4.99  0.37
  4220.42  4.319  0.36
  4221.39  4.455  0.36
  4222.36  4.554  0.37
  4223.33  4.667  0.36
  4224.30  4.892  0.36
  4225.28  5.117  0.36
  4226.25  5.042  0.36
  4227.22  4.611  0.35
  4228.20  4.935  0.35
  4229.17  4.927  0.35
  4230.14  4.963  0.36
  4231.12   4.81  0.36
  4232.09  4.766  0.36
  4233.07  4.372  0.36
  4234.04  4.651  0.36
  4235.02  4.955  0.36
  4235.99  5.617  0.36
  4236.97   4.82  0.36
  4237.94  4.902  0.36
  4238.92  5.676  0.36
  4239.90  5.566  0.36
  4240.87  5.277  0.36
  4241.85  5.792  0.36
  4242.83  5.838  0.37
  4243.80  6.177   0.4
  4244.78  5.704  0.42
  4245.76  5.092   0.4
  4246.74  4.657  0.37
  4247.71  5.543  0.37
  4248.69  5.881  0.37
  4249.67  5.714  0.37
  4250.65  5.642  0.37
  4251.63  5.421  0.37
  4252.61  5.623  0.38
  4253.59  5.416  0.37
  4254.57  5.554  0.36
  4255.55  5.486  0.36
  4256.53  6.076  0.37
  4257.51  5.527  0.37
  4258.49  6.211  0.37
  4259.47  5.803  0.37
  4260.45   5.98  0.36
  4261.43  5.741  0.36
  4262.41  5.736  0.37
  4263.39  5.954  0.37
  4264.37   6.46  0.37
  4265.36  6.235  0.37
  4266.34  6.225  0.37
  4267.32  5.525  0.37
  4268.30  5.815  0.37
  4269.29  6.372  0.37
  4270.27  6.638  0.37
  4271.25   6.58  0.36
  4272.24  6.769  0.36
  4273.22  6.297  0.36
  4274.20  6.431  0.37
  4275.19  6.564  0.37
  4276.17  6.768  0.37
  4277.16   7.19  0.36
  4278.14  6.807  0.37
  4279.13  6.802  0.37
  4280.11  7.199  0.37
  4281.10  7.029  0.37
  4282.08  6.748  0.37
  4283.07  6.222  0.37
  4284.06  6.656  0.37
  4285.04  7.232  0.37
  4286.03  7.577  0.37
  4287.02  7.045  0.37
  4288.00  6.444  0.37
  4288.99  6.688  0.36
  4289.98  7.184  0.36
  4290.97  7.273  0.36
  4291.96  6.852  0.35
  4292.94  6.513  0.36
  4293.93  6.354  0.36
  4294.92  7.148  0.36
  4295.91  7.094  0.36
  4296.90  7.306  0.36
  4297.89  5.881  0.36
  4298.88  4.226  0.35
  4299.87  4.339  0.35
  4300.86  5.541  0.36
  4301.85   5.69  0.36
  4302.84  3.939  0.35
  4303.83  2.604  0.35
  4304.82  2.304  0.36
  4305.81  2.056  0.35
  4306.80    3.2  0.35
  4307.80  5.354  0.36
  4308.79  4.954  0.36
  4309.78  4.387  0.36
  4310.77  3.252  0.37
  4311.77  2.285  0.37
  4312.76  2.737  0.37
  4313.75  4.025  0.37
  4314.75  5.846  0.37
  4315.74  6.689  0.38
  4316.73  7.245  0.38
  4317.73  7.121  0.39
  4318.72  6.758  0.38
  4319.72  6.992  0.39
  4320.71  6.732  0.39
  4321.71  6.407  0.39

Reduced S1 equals 4.53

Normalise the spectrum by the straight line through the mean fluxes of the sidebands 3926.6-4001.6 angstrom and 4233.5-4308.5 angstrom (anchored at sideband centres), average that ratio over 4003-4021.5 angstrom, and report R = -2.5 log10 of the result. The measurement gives 0.09 mag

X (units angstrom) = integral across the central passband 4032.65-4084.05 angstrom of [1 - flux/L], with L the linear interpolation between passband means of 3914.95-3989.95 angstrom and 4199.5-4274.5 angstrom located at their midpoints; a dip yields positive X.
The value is 8.4 angstrom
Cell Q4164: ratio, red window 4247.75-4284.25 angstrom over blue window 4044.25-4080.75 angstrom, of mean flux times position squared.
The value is 1.55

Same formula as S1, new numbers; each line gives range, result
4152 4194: 4.63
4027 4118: 4.5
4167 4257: 4.91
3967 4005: 5.02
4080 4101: 4.5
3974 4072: 4.7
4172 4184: 4.58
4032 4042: 4.65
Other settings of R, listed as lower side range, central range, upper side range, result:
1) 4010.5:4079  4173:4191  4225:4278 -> 0.14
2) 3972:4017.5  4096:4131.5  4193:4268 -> 0.09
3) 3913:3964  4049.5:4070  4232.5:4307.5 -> 0.23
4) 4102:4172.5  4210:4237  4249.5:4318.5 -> 0.10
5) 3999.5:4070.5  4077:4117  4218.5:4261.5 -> 0.08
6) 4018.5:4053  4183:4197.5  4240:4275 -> 0.17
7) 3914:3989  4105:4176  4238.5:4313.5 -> 0.23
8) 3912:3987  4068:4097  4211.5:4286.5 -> 0.26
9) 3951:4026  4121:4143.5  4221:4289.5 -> 0.20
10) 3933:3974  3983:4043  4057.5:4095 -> 0.03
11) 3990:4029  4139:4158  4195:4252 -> 0.14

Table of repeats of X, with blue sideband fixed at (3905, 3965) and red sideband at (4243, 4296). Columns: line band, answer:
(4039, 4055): 3.5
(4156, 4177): 4.9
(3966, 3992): 2.0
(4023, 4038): 3.5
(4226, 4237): 2.3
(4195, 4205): 2.5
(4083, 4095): 3.0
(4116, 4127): 2.2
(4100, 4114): 3.2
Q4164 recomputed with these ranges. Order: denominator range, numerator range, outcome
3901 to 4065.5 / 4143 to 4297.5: 1.18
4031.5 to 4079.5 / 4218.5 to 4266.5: 1.31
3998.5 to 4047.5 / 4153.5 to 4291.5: 1.26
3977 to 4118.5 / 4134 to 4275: 1.16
